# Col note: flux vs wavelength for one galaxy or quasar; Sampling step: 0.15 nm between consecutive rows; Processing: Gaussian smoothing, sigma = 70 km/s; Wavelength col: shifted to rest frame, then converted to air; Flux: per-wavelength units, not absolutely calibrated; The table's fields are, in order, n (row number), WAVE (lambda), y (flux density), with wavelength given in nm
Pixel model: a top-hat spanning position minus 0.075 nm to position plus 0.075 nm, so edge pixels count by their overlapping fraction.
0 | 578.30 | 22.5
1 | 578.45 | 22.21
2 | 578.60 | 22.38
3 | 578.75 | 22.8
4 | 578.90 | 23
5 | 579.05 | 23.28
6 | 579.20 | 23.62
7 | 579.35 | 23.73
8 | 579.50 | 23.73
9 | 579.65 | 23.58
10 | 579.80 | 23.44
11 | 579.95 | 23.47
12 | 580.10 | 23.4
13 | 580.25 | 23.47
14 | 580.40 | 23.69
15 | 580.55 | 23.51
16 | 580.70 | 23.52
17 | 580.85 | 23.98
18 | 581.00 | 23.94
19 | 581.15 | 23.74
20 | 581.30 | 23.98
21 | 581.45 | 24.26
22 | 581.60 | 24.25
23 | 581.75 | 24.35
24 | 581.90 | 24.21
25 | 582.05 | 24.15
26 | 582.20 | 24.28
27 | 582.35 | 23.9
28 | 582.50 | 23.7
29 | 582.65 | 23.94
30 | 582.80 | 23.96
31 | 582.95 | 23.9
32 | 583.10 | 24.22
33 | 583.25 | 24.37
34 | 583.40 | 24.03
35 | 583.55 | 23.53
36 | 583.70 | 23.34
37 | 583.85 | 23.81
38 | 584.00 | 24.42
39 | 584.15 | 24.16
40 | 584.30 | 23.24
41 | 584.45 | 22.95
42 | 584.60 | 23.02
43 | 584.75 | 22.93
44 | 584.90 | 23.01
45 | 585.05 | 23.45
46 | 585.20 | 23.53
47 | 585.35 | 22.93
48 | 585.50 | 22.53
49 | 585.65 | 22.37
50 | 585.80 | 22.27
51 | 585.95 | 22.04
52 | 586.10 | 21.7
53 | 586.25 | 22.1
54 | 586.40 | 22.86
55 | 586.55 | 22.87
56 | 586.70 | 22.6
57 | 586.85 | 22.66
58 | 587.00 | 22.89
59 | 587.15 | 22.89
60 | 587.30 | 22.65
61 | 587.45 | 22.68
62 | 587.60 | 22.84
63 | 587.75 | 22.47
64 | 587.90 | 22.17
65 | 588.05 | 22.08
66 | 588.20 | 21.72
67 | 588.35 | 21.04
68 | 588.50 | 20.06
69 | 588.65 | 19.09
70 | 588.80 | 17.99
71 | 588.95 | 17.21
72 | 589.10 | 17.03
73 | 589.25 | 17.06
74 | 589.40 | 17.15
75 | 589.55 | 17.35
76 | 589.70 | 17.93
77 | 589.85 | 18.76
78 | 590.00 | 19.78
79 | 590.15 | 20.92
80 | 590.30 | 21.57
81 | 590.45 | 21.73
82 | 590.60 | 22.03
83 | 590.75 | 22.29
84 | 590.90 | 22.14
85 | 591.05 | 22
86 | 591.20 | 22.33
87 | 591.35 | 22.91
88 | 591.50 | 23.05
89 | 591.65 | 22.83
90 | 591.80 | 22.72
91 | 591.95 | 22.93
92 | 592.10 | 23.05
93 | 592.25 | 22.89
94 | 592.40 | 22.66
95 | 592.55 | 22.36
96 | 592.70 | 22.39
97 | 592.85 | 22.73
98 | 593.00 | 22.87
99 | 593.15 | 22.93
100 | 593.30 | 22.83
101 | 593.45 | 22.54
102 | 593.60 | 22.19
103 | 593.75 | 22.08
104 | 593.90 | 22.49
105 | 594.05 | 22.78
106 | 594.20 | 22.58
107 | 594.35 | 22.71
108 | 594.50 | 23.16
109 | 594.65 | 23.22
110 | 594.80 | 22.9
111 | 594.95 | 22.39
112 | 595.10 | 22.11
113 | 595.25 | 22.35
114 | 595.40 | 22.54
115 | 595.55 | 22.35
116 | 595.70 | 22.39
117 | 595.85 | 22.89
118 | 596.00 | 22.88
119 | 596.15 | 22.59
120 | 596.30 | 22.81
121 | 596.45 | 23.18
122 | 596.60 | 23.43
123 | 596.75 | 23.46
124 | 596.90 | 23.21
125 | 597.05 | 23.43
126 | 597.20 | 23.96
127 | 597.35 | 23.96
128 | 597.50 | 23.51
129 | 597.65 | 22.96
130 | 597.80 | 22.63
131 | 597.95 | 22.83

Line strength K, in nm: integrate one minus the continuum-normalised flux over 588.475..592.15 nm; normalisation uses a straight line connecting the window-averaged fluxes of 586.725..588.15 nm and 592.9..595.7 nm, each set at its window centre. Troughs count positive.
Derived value 0.35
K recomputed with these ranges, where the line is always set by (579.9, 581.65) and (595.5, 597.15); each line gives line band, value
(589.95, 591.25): 0.09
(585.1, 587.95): 0.11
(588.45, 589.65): 0.28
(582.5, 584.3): -0.02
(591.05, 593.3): 0.04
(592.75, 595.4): 0.05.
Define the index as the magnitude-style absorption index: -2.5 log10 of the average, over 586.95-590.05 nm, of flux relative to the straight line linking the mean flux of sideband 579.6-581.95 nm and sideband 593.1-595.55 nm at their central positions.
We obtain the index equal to 0.15 mag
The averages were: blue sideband 23.8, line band 20.1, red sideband 22.6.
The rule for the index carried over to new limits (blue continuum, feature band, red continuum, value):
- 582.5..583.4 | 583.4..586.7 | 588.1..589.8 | -0.04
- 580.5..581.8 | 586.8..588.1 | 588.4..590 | -0.17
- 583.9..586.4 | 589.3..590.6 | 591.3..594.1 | 0.17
